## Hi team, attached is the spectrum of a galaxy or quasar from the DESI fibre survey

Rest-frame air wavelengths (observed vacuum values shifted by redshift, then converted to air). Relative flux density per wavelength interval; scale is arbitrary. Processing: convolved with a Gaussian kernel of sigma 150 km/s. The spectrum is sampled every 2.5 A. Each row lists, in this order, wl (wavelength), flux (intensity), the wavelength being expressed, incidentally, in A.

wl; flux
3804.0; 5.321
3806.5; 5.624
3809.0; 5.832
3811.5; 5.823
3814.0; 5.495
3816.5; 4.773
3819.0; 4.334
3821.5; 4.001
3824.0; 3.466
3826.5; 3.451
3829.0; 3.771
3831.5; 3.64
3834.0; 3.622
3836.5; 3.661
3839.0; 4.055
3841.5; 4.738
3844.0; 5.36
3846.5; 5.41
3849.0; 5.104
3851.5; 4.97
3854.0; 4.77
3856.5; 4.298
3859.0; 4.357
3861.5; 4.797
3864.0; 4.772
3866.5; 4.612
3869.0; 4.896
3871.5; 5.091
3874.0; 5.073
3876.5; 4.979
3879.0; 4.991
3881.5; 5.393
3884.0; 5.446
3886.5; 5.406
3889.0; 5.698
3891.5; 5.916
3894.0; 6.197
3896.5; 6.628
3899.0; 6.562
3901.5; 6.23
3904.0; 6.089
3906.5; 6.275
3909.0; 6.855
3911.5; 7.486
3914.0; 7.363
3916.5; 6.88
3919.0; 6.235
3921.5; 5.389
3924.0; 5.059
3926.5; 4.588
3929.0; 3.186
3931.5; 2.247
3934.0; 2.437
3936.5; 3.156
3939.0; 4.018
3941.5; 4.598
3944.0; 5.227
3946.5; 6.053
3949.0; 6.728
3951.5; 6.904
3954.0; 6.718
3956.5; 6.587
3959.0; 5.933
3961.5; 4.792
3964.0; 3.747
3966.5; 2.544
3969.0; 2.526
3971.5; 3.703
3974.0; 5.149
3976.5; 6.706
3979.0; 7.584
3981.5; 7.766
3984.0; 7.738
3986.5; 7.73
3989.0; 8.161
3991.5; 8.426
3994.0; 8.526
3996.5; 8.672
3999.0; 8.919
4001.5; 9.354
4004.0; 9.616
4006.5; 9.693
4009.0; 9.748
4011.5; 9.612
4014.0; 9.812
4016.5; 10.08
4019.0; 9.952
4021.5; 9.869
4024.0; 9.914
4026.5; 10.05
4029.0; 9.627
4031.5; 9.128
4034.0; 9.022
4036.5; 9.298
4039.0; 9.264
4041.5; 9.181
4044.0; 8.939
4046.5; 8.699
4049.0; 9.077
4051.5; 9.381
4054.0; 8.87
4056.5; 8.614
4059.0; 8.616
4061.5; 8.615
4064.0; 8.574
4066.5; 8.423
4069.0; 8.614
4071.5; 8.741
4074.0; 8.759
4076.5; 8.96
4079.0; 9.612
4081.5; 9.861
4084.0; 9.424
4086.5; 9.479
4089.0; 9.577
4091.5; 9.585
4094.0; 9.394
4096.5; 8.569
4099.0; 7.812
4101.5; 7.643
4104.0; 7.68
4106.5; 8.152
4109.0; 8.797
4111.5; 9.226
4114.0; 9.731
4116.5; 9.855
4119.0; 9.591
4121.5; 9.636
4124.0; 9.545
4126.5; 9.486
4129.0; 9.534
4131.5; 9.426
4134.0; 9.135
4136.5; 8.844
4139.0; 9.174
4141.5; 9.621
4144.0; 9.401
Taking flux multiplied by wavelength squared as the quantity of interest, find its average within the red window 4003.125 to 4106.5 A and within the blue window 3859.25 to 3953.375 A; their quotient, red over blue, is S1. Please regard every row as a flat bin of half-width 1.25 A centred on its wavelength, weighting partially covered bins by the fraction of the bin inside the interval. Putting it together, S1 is 1.83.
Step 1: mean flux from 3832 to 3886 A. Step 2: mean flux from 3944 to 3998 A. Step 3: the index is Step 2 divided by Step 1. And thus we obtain 1.32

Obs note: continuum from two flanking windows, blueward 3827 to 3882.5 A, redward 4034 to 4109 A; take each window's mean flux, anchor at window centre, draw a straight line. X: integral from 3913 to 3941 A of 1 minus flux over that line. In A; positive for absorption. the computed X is 6.65 A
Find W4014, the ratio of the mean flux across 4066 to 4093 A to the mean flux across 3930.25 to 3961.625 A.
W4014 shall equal 1.83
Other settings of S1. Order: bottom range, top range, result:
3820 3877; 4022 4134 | 2.28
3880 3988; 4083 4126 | 1.77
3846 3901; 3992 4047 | 1.93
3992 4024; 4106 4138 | 1.04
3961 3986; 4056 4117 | 1.77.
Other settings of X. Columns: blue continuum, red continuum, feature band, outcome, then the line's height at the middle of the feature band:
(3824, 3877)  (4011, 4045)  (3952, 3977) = 9.3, 7.75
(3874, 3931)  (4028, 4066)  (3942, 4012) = 5.6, 7.43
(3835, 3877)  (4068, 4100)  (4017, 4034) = -3.7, 8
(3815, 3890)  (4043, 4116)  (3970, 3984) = 1.5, 6.96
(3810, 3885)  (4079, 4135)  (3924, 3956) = 8.0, 6.25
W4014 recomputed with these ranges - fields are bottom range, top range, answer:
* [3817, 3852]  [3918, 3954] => 1.12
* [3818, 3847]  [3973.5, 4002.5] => 1.94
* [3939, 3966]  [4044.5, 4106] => 1.59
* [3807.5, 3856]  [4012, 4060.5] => 2.06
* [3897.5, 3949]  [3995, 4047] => 1.77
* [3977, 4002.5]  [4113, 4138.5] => 1.15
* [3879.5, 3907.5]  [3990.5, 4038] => 1.59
